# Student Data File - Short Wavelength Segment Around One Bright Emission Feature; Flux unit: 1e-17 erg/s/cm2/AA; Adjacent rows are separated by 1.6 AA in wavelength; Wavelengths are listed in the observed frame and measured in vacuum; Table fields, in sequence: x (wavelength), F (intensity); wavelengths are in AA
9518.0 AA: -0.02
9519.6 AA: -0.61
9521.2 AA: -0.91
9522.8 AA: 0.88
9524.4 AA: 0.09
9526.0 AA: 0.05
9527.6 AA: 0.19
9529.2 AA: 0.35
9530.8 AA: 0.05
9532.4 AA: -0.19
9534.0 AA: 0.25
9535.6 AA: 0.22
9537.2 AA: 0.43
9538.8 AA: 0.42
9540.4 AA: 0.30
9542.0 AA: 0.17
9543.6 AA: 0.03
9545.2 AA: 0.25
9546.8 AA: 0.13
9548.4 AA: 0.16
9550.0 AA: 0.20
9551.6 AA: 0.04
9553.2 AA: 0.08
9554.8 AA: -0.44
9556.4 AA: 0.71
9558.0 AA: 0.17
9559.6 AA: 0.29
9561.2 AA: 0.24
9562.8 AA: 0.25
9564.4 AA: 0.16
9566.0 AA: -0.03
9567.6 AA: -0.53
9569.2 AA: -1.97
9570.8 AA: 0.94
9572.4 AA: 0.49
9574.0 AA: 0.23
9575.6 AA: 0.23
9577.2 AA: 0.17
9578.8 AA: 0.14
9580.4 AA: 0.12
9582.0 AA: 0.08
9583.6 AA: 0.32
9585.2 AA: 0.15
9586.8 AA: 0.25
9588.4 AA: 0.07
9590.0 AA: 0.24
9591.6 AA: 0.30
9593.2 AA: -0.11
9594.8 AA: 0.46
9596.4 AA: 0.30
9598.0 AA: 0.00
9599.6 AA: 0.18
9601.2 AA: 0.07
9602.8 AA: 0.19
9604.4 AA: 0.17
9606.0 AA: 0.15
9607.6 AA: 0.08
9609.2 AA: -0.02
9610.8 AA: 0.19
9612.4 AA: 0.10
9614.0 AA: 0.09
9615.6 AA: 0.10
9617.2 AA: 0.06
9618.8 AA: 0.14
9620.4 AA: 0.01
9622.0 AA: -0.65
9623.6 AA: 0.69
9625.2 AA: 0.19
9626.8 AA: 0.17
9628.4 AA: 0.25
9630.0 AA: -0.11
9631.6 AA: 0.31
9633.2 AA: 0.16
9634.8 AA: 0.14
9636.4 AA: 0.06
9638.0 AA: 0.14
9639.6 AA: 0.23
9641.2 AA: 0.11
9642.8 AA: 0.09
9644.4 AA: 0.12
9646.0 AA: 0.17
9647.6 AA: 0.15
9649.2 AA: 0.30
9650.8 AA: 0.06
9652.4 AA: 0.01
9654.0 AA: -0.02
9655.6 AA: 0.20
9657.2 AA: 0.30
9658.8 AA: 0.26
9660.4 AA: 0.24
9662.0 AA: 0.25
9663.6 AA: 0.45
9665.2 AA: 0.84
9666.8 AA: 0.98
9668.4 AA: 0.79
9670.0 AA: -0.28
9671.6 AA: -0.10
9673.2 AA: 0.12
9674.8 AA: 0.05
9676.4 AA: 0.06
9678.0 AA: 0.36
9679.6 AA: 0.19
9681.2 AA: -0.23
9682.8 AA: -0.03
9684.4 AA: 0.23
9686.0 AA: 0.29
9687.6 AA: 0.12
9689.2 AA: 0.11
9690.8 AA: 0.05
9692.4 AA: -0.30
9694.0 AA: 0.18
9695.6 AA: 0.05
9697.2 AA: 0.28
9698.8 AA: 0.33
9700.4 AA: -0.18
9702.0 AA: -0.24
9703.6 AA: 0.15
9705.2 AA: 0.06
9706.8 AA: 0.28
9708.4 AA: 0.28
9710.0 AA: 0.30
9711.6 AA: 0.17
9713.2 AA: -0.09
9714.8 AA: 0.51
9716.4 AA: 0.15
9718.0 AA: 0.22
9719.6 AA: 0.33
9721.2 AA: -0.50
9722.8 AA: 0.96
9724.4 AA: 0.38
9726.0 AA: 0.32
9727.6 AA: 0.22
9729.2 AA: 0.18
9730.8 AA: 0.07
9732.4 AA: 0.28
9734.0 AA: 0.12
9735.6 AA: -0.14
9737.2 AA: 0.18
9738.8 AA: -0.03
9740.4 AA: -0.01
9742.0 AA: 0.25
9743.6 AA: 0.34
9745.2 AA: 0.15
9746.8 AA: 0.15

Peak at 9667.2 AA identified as [O III] 5007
